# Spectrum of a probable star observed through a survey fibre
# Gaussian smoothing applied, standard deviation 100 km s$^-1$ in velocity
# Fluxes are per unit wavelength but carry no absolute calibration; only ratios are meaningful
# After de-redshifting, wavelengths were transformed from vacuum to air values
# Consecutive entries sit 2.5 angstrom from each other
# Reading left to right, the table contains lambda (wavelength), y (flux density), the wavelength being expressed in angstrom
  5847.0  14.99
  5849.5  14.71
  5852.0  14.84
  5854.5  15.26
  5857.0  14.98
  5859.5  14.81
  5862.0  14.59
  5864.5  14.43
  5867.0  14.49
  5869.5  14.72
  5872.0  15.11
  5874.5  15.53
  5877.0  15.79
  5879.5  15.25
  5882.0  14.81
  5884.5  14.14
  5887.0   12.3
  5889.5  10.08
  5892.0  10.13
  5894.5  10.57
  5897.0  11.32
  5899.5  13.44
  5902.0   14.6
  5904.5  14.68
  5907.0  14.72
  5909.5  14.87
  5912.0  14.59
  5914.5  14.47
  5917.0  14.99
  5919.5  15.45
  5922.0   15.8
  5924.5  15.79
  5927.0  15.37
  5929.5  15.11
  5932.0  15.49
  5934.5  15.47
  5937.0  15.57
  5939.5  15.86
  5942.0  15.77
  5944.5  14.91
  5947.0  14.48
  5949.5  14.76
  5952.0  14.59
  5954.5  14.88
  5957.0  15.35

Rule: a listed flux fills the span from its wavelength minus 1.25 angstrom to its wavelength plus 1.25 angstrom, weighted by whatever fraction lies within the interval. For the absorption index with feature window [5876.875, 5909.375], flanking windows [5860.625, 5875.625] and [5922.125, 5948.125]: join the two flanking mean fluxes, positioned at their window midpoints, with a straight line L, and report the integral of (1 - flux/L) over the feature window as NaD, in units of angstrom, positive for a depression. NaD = 4.0 angstrom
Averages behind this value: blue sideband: 14.8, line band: 13.2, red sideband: 15.4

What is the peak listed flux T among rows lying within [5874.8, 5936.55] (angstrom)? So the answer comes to 15.8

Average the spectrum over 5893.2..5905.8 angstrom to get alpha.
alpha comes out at 12.9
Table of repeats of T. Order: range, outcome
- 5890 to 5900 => 13.44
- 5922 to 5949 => 15.86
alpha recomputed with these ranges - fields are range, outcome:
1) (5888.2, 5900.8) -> 11.1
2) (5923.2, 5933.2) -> 15.4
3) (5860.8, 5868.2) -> 14.5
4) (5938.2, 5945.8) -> 15.5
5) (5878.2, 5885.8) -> 14.7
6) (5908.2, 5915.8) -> 14.6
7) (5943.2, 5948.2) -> 14.7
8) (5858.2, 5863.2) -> 14.7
